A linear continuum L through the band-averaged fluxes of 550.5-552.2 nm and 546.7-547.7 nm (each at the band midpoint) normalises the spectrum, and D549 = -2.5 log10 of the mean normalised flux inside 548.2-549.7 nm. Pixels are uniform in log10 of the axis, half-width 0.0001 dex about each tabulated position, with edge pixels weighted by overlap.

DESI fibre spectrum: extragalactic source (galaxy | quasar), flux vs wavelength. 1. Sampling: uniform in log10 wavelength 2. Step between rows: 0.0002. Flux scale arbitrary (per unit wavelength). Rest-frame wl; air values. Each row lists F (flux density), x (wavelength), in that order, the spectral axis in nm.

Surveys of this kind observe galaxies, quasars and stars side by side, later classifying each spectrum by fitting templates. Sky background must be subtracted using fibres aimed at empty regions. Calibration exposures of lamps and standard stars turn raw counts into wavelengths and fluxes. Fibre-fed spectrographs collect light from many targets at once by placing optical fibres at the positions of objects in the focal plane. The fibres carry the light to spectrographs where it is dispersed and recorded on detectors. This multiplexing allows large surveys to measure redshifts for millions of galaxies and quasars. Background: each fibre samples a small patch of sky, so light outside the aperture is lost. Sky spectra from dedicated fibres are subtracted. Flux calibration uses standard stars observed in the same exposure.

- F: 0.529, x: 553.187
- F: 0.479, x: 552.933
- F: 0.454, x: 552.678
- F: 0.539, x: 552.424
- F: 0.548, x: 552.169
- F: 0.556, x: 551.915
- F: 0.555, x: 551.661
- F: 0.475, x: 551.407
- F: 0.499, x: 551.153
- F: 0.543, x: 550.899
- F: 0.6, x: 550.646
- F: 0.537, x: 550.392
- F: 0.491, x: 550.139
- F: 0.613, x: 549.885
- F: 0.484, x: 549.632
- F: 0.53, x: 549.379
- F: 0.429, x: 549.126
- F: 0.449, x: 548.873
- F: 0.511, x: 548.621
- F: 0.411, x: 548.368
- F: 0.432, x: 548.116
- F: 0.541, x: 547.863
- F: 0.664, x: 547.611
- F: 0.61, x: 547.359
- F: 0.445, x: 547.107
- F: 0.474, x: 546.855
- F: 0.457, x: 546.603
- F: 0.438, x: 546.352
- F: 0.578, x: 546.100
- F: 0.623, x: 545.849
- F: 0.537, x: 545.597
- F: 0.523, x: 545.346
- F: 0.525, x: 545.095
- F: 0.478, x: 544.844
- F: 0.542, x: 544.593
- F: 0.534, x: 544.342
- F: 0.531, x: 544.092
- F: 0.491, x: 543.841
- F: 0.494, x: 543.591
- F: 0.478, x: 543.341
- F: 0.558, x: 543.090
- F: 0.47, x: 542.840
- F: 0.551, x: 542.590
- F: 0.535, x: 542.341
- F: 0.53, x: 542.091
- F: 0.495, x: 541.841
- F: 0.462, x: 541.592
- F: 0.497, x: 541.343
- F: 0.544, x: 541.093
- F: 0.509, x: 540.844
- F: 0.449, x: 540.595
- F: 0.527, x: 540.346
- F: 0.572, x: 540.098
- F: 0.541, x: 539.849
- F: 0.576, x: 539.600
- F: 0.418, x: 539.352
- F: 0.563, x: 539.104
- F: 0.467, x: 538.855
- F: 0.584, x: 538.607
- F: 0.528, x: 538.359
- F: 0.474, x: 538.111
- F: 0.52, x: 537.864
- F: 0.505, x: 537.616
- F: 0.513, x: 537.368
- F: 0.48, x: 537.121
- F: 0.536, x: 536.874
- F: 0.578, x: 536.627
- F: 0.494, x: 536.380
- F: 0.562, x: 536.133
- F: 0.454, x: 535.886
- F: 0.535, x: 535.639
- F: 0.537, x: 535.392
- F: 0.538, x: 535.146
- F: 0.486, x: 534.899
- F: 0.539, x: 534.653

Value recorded 0.16 mag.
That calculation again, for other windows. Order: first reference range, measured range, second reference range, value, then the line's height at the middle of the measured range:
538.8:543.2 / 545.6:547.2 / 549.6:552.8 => 0.04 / 0.524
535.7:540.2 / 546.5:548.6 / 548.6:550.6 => 0.01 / 0.511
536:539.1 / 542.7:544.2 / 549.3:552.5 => 0.05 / 0.528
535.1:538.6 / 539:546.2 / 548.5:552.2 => 0.00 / 0.52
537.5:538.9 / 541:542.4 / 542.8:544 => -0.01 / 0.506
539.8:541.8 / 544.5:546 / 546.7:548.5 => -0.06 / 0.51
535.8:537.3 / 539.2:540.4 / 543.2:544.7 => -0.03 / 0.516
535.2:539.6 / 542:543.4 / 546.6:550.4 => -0.02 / 0.511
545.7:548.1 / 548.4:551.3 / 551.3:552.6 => 0.04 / 0.532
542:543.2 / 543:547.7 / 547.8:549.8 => -0.04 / 0.504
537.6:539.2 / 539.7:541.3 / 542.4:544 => -0.02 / 0.515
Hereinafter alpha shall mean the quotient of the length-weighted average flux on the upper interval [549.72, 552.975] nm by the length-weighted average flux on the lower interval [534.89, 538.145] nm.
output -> 1.03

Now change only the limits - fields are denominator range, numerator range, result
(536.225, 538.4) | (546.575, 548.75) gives 0.99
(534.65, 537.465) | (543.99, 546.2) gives 1.04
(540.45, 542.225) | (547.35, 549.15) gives 1.01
